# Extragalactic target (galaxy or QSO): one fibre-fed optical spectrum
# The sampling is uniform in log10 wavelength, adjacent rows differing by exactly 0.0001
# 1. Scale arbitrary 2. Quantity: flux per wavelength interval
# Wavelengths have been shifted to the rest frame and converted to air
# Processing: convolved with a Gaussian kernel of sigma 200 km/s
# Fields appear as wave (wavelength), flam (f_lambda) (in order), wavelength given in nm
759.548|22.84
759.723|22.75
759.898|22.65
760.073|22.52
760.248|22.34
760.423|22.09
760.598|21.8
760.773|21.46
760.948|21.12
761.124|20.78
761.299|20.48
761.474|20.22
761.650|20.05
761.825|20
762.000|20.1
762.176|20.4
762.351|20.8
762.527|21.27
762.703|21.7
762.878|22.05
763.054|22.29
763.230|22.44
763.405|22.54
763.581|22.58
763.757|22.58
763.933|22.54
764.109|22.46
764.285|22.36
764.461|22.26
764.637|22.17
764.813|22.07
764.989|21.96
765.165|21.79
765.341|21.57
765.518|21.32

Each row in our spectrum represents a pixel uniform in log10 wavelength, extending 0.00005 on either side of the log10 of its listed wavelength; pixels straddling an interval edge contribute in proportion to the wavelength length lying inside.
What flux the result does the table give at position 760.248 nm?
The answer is 22.34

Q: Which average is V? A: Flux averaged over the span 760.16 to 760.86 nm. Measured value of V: 21.9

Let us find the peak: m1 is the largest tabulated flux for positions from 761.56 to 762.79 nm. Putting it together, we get 21.7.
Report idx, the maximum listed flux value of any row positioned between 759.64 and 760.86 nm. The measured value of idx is 22.75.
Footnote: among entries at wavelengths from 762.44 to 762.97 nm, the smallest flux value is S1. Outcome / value 21.27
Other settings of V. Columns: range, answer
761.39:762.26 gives 20.1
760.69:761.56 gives 20.8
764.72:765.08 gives 22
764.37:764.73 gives 22.2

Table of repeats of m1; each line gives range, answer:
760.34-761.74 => 22.09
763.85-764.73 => 22.54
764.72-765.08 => 22.07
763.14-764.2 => 22.58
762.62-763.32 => 22.44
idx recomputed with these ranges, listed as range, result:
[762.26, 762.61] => 21.27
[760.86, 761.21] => 21.12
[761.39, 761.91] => 20.22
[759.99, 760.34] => 22.52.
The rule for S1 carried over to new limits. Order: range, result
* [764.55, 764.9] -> 22.07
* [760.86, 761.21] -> 20.78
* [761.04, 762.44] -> 20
